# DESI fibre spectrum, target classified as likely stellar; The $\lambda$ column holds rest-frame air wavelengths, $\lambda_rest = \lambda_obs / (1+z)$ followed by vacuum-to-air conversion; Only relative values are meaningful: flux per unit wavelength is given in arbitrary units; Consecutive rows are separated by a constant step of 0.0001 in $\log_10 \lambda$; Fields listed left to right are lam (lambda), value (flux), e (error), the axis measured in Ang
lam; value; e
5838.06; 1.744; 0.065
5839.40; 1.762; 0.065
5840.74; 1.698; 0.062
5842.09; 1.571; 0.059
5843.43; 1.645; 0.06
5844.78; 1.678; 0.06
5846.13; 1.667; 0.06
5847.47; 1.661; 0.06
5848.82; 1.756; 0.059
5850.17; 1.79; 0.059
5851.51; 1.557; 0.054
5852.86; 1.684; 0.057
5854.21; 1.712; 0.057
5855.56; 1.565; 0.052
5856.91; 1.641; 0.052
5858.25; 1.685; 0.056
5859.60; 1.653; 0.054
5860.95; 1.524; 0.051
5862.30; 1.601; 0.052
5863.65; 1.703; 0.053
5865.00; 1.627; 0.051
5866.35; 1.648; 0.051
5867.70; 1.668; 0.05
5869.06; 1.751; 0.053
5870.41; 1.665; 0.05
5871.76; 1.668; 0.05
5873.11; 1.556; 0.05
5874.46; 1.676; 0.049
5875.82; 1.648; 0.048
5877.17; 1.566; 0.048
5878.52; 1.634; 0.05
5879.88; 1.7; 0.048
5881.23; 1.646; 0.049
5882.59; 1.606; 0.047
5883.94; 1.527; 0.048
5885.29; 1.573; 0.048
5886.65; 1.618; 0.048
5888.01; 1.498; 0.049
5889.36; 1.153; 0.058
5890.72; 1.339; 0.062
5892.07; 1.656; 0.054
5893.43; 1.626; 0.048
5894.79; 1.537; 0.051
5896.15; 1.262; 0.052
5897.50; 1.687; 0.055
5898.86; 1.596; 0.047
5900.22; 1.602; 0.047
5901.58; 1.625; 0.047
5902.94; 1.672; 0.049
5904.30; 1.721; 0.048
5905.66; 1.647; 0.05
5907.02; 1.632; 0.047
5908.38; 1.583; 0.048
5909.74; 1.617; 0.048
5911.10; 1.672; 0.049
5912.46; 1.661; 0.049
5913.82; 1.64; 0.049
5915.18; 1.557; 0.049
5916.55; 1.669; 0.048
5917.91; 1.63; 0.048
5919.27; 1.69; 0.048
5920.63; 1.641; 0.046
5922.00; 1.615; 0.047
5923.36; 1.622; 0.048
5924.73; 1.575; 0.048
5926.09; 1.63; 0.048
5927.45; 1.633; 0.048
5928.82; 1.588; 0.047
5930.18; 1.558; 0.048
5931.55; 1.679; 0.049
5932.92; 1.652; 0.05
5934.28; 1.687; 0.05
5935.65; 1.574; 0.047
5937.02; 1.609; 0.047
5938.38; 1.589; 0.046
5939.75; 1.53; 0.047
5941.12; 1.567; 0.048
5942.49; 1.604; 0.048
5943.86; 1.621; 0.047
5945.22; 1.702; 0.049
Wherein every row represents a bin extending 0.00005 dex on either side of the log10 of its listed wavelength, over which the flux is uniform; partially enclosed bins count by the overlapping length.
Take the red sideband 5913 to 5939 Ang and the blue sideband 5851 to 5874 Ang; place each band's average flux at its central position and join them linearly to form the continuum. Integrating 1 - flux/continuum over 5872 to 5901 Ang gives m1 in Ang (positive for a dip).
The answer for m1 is 1.4 Ang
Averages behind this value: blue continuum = 1.64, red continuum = 1.62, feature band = 1.56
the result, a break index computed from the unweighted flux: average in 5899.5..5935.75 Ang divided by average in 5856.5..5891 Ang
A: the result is 1.02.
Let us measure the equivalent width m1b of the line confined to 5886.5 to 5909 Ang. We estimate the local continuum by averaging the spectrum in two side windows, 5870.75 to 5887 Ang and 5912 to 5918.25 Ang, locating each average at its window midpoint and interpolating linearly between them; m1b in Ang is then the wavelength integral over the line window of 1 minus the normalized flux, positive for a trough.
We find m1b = 1.0 Ang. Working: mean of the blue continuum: 1.62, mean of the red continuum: 1.63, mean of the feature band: 1.55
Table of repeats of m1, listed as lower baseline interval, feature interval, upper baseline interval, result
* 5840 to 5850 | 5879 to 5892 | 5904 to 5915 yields 1.00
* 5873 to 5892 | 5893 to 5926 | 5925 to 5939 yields -0.52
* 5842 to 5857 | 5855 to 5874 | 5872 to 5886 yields -0.02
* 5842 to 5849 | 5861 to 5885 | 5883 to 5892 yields -1.55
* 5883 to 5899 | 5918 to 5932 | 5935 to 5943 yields -0.59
